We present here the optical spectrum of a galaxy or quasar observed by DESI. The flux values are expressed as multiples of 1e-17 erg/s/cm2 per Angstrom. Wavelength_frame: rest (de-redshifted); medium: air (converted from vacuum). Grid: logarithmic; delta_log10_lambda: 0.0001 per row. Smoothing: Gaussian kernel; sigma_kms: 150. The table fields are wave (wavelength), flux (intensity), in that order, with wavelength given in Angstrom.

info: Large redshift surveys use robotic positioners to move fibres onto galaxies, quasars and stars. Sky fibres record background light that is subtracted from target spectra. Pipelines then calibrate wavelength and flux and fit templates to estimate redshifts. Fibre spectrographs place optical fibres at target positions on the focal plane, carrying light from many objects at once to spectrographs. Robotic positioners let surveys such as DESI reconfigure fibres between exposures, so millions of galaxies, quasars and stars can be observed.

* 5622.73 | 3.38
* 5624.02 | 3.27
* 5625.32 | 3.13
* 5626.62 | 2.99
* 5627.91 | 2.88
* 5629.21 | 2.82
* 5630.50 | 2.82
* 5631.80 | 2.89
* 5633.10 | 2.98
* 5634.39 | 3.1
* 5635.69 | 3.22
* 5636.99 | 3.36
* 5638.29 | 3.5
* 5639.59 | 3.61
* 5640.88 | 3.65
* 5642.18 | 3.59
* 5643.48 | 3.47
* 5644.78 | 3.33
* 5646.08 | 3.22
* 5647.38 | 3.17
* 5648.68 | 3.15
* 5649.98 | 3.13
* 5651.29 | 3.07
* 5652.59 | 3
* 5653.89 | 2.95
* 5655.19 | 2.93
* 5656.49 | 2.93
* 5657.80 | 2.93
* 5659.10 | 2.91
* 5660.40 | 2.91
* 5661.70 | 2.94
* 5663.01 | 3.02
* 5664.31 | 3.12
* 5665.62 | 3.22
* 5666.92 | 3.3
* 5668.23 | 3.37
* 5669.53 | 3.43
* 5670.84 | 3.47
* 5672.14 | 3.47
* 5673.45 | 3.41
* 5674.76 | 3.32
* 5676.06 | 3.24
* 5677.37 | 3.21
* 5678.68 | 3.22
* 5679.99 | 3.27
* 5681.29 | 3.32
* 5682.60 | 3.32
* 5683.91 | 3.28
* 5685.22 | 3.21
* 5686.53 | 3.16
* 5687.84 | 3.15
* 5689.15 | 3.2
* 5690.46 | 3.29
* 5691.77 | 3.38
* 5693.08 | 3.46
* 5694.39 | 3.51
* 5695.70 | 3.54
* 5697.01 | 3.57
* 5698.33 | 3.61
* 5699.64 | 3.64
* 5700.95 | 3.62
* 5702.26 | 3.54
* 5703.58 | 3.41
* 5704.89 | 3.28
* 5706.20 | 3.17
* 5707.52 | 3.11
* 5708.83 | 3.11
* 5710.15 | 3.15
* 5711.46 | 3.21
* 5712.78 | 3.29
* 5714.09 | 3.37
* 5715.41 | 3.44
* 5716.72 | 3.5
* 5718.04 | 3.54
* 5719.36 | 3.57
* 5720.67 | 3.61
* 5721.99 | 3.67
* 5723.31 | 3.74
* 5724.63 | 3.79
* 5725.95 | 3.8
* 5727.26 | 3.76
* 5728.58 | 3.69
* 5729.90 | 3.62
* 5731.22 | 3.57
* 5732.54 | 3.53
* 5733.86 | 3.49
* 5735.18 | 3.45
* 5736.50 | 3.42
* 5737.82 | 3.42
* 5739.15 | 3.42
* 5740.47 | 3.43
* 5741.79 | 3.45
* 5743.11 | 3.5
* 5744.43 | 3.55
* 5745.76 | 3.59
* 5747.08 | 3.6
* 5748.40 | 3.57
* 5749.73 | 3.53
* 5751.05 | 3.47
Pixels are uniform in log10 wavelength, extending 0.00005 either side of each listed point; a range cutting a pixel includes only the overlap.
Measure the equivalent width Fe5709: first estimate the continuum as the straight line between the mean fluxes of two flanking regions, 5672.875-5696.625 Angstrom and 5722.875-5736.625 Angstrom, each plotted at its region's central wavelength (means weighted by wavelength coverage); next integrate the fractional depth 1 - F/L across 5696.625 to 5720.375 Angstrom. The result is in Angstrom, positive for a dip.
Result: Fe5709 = 0.5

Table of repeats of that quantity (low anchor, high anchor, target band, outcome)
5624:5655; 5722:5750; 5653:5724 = 1.5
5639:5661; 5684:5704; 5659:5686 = 0.4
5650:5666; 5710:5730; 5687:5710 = -0.1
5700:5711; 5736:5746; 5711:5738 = -1.3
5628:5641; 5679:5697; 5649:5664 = 1.1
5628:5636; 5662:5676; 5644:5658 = 0.2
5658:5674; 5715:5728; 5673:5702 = 0.1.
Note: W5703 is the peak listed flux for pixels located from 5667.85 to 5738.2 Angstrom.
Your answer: 3.8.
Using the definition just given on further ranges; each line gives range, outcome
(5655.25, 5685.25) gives 3.47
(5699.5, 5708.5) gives 3.64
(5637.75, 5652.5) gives 3.65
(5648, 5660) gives 3.15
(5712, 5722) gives 3.67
